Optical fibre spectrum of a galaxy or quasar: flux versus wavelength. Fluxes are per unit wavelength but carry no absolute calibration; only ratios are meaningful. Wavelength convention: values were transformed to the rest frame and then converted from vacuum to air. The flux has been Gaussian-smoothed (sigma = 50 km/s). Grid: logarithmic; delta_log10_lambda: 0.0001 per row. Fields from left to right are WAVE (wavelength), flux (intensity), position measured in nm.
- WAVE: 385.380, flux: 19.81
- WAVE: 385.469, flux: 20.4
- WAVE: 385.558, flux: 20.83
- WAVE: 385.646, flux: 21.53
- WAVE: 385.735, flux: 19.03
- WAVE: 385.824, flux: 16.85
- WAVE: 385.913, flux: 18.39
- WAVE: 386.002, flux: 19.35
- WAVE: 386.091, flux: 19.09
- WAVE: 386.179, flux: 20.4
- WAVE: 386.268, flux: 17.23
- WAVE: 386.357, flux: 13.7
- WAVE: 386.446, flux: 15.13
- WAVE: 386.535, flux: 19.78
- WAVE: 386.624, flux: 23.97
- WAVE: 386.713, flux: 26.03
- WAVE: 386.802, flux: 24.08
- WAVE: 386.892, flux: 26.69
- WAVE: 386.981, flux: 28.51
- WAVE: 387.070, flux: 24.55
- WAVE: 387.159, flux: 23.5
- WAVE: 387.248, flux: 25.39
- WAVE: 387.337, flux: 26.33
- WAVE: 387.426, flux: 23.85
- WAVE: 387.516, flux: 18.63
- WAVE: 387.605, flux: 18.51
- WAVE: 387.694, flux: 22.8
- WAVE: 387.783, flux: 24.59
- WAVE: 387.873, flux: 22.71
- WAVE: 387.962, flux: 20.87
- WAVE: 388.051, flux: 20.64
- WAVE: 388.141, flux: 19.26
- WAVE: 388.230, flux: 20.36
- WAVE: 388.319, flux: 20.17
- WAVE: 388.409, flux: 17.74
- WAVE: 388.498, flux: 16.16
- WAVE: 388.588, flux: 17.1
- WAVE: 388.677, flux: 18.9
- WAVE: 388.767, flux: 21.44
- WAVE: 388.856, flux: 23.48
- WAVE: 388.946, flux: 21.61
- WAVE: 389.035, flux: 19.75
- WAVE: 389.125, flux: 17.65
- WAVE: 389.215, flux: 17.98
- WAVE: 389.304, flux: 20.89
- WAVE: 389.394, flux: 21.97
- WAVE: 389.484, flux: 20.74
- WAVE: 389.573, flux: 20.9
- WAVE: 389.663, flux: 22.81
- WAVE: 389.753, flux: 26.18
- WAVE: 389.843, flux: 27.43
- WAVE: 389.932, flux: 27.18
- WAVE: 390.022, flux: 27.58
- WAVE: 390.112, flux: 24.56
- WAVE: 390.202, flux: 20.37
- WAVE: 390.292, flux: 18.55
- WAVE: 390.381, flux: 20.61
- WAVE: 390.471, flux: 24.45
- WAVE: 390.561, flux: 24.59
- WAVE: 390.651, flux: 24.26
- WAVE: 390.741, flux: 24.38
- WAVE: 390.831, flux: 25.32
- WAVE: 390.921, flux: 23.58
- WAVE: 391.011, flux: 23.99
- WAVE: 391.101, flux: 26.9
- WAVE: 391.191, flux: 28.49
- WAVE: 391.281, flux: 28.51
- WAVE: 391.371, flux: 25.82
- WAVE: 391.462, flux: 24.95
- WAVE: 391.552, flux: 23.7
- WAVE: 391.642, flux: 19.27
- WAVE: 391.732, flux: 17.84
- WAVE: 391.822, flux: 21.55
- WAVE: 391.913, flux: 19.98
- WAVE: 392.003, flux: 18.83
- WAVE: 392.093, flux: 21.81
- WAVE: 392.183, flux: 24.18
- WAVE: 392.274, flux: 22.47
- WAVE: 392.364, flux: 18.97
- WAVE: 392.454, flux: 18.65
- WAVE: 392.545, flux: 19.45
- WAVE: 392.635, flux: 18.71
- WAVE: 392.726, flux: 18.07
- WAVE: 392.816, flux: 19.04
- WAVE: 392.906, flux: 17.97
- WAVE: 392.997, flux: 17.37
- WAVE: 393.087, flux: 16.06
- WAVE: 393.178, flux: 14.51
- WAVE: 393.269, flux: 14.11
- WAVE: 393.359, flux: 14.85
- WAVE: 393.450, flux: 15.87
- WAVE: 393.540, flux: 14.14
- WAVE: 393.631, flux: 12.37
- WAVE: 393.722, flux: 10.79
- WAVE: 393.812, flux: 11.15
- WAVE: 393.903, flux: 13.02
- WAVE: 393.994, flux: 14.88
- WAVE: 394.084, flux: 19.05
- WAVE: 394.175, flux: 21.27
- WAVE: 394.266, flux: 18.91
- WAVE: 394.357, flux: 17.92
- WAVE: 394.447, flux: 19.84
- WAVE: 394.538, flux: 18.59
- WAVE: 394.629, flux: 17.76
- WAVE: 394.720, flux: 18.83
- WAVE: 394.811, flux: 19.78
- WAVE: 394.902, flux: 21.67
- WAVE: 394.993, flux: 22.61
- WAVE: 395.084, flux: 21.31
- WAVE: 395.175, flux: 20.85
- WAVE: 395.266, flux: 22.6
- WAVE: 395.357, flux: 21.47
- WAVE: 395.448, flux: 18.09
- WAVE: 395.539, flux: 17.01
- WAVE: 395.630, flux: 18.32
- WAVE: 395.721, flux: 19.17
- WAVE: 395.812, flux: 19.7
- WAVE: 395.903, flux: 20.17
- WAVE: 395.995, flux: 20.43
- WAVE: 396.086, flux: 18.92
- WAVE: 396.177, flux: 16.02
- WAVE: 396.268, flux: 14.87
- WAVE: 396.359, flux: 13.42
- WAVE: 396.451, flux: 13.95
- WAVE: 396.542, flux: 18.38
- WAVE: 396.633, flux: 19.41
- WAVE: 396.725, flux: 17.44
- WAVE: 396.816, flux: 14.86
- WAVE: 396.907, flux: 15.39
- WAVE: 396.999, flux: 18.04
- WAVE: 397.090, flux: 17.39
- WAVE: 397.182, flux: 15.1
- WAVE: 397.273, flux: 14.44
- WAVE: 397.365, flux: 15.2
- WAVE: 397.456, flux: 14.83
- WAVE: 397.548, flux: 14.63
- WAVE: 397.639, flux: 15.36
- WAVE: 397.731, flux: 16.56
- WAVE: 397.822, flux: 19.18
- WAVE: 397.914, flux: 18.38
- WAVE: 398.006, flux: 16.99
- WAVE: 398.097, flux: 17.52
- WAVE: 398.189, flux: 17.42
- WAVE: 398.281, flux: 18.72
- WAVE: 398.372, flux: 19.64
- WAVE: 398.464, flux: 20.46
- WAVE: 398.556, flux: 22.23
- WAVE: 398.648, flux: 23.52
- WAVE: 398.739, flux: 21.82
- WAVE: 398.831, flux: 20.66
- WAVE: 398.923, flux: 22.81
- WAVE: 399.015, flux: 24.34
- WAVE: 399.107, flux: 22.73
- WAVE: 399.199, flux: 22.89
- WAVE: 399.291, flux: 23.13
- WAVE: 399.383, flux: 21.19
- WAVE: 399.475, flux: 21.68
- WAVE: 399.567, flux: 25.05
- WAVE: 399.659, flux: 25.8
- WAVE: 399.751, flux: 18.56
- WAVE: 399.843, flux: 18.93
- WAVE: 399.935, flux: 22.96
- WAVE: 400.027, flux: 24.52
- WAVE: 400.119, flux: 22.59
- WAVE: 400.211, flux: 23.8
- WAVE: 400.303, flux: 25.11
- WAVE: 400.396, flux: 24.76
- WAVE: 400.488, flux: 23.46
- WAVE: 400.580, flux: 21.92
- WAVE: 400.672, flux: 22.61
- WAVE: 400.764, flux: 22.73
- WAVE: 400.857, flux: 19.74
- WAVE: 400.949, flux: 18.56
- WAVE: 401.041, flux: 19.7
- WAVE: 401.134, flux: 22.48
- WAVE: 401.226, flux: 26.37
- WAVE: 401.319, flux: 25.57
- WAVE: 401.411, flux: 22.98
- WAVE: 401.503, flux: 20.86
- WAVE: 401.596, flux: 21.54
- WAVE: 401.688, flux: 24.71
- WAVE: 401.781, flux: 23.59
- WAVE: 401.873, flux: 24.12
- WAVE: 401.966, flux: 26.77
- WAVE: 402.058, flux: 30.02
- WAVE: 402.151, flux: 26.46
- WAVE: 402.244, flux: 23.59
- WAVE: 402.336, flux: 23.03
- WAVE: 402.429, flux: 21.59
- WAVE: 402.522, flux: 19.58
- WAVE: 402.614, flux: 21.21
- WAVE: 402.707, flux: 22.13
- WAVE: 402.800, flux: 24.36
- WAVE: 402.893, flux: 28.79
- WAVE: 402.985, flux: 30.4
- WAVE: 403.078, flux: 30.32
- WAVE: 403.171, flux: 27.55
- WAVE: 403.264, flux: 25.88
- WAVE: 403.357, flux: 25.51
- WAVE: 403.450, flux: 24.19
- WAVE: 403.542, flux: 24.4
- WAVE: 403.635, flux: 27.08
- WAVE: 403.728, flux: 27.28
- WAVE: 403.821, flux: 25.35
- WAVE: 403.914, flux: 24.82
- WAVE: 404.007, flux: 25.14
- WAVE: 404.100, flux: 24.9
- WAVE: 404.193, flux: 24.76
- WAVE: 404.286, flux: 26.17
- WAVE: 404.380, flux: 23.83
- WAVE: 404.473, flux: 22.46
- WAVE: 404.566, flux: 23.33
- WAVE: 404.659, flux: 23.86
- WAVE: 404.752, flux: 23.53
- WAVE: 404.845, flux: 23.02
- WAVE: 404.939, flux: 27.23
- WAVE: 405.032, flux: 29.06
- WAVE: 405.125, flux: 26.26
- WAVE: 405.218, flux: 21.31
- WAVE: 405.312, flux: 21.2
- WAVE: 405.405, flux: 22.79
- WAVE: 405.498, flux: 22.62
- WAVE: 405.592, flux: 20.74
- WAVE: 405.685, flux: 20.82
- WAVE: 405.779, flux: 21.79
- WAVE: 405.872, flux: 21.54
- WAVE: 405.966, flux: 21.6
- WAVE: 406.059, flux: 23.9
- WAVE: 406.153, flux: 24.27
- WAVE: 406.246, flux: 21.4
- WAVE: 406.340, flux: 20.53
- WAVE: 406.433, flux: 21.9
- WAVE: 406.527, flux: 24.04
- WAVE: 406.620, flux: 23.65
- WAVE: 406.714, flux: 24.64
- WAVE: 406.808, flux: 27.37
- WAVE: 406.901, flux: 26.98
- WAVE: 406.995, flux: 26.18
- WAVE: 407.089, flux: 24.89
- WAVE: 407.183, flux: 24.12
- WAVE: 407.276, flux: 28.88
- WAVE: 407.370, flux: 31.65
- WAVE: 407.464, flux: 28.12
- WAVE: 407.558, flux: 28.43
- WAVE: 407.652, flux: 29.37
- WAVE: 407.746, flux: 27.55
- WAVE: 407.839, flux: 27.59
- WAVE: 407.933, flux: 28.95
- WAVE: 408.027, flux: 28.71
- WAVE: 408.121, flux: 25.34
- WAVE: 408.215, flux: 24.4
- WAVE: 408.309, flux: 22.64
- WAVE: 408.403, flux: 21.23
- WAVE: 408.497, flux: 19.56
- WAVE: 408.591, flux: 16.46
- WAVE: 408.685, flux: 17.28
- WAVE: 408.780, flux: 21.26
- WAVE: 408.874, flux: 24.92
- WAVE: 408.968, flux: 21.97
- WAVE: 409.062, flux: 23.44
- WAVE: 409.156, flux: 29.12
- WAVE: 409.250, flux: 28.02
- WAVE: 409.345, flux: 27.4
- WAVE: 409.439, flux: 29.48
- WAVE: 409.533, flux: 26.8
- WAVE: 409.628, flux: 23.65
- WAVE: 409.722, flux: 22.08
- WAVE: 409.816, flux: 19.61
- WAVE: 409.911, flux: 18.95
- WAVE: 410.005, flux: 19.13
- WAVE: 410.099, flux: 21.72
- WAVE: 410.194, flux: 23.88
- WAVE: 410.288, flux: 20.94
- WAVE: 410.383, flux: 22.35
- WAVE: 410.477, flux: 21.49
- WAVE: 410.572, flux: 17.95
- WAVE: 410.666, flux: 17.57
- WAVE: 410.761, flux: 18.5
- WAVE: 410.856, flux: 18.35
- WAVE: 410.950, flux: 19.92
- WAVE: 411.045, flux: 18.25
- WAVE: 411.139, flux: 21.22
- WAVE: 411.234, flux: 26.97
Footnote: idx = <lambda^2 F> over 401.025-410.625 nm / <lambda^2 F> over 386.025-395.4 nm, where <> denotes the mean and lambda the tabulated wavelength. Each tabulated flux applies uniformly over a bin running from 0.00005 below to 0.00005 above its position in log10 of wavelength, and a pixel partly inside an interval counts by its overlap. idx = 1.26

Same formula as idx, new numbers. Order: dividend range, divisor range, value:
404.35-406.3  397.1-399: 1.31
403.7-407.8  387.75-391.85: 1.19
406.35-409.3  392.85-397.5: 1.55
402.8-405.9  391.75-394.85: 1.48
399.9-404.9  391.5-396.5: 1.38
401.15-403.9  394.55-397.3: 1.41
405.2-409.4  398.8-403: 1.08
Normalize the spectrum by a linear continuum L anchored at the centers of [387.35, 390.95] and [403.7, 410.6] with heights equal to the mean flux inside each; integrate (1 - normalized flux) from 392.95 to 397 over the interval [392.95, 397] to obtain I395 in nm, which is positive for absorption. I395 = 0.91 nm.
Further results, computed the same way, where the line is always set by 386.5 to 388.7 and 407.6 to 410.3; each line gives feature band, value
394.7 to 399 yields 0.83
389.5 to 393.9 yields 0.31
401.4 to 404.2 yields -0.19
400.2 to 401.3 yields 0.03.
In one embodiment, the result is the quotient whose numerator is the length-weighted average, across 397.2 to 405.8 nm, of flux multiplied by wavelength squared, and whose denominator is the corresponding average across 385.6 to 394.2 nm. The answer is 1.2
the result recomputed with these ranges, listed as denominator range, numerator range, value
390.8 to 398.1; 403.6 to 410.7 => 1.38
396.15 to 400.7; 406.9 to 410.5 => 1.31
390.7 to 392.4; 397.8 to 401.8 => 0.99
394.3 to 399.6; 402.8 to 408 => 1.38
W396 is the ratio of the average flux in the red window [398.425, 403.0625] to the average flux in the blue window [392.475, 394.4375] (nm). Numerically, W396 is 1.4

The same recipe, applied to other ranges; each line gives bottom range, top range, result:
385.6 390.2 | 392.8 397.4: 0.81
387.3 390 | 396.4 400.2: 0.91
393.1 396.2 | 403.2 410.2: 1.37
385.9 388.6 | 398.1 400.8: 1.05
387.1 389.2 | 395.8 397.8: 0.79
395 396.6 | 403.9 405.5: 1.30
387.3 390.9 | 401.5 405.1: 1.14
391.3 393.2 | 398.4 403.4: 1.16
